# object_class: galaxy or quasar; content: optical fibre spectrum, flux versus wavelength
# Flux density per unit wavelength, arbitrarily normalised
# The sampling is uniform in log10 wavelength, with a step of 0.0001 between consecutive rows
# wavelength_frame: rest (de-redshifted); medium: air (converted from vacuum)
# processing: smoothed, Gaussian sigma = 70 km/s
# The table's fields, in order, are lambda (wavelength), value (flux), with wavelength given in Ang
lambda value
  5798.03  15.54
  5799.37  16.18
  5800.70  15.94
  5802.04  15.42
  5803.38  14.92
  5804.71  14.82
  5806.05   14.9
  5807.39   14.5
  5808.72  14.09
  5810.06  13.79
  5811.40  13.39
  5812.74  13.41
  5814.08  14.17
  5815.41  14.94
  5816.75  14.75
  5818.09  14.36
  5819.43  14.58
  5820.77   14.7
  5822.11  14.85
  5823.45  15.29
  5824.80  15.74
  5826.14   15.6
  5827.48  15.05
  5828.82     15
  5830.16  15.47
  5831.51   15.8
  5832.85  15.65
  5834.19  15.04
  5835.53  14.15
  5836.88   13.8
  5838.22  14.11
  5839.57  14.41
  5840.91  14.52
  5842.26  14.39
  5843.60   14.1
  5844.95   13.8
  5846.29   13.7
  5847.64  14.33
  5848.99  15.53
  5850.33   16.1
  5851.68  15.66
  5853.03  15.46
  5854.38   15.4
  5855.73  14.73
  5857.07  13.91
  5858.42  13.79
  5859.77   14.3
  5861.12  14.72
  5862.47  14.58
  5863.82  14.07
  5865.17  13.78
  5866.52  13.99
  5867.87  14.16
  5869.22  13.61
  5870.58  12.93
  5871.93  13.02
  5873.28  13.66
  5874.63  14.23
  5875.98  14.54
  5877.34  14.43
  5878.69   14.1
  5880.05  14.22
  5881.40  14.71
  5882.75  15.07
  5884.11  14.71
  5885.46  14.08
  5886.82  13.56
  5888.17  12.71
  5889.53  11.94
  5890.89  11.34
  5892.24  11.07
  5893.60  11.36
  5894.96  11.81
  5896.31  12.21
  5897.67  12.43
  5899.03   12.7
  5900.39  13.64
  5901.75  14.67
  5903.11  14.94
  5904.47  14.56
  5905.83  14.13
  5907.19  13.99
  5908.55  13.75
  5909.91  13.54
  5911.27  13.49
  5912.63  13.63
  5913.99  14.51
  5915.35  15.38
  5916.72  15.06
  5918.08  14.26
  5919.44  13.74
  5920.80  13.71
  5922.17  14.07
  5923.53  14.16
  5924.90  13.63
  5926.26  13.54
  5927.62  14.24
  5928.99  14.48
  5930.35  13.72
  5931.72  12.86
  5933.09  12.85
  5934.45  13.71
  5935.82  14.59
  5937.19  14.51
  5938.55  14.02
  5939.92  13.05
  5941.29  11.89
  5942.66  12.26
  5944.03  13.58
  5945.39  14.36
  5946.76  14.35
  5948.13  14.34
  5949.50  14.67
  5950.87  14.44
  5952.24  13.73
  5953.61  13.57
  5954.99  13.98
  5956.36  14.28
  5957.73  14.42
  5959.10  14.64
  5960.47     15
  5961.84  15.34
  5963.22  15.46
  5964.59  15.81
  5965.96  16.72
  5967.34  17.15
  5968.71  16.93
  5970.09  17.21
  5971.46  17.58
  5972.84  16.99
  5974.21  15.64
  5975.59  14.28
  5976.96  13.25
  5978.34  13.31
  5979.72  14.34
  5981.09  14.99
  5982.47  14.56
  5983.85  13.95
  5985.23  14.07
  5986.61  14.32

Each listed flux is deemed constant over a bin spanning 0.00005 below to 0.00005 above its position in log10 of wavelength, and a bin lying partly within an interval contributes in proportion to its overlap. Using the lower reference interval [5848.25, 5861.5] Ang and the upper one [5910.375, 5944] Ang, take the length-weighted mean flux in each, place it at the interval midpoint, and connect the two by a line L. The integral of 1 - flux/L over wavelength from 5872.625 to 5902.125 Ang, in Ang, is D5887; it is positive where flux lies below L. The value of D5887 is 2.3 Ang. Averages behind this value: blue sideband 15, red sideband 13.8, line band 13.3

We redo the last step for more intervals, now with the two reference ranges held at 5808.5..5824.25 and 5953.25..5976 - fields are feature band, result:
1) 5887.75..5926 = 4.3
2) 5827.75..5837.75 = -0.3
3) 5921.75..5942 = 2.2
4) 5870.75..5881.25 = 0.6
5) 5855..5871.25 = 0.8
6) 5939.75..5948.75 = 1.2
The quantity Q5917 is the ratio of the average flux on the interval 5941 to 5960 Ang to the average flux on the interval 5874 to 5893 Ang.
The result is 1.03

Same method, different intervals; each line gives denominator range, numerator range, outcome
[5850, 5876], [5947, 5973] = 1.07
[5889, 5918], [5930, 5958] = 1.03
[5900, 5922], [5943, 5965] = 1.02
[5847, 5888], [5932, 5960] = 0.97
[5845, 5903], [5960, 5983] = 1.13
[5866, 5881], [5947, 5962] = 1.03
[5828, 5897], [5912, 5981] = 1.03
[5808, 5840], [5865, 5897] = 0.91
